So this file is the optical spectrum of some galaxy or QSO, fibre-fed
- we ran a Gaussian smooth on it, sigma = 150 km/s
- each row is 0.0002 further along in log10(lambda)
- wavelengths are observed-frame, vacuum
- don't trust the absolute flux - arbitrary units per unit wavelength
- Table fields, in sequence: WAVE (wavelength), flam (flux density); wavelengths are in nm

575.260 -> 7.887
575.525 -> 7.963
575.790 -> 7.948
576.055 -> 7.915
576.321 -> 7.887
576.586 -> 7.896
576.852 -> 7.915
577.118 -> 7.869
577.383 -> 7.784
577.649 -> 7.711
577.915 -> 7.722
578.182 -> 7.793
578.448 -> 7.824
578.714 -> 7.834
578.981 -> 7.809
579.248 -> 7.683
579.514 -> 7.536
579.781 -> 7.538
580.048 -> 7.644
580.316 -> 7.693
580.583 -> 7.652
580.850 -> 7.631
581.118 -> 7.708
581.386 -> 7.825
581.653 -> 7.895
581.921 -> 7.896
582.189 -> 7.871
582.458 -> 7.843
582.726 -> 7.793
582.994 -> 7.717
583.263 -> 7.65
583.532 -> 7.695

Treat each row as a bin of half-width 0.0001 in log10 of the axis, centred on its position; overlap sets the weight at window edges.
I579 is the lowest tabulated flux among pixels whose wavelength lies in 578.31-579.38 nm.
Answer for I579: 7.683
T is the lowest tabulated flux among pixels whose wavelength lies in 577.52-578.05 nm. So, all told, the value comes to 7.711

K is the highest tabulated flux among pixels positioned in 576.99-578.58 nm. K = 7.869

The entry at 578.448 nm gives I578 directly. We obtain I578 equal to 7.824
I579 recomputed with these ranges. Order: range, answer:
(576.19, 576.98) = 7.887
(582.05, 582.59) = 7.843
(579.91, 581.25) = 7.631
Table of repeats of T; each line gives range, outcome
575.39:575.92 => 7.948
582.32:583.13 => 7.717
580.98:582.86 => 7.708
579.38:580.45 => 7.536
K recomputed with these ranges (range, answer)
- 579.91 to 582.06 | 7.896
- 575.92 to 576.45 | 7.915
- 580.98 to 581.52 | 7.825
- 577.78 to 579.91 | 7.834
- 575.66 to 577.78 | 7.948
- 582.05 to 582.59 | 7.871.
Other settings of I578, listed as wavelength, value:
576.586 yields 7.896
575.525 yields 7.963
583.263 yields 7.65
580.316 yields 7.693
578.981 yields 7.809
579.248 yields 7.683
